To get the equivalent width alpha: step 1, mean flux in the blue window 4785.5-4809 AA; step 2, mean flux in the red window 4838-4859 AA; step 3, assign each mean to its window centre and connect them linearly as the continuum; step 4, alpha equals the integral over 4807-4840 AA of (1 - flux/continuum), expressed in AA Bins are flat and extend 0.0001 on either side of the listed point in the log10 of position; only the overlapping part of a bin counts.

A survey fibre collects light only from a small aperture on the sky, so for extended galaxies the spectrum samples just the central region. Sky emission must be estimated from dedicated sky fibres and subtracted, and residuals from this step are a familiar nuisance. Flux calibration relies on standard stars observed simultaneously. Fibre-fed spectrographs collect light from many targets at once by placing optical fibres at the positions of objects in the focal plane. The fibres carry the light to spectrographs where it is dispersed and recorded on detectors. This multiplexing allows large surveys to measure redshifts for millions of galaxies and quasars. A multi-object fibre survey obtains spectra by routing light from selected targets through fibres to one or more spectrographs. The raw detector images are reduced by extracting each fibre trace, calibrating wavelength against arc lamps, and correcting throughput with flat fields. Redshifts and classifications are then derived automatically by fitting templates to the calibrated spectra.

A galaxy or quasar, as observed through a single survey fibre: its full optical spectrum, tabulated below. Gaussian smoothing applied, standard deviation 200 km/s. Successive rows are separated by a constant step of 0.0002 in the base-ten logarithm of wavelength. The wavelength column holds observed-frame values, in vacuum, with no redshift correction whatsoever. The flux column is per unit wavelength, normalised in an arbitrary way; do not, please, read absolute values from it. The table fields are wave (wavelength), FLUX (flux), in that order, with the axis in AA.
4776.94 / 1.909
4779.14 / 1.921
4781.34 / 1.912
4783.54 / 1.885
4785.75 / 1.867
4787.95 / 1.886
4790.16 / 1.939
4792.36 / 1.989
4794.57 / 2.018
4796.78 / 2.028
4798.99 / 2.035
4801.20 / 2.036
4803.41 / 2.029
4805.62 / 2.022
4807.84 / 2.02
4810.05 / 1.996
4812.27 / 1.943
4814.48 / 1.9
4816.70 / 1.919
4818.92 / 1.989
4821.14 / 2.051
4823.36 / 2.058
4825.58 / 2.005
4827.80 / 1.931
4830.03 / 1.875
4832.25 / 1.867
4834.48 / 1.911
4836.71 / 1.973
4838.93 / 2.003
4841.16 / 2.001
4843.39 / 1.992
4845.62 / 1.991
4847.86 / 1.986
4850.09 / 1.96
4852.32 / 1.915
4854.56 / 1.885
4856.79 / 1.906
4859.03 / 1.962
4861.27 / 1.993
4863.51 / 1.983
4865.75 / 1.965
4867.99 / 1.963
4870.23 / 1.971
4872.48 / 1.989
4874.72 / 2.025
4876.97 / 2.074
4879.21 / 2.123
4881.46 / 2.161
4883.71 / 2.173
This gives 0.2 AA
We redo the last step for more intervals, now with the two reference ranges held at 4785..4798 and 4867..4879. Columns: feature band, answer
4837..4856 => 0.3 AA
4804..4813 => -0.1 AA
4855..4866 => 0.3 AA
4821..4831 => 0.0 AA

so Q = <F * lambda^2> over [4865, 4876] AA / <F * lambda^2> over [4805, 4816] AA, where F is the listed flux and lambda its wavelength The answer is 1.03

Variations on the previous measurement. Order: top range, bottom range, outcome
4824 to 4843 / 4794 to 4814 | 0.98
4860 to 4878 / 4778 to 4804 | 1.05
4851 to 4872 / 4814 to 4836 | 1.01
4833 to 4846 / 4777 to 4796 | 1.05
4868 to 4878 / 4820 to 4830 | 1.03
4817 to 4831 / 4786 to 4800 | 1.02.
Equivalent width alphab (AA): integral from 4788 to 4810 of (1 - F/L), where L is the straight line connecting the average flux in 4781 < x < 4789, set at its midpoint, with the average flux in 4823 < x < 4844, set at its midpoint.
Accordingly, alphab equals -1.2 AA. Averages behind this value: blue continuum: 1.89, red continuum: 1.96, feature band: 2.01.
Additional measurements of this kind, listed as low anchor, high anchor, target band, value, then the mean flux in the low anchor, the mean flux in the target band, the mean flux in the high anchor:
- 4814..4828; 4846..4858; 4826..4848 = 0.06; 1.99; 1.95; 1.93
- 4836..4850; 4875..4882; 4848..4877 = 1.24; 1.99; 1.97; 2.1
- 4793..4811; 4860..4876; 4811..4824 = 0.25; 2.02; 1.97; 1.98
